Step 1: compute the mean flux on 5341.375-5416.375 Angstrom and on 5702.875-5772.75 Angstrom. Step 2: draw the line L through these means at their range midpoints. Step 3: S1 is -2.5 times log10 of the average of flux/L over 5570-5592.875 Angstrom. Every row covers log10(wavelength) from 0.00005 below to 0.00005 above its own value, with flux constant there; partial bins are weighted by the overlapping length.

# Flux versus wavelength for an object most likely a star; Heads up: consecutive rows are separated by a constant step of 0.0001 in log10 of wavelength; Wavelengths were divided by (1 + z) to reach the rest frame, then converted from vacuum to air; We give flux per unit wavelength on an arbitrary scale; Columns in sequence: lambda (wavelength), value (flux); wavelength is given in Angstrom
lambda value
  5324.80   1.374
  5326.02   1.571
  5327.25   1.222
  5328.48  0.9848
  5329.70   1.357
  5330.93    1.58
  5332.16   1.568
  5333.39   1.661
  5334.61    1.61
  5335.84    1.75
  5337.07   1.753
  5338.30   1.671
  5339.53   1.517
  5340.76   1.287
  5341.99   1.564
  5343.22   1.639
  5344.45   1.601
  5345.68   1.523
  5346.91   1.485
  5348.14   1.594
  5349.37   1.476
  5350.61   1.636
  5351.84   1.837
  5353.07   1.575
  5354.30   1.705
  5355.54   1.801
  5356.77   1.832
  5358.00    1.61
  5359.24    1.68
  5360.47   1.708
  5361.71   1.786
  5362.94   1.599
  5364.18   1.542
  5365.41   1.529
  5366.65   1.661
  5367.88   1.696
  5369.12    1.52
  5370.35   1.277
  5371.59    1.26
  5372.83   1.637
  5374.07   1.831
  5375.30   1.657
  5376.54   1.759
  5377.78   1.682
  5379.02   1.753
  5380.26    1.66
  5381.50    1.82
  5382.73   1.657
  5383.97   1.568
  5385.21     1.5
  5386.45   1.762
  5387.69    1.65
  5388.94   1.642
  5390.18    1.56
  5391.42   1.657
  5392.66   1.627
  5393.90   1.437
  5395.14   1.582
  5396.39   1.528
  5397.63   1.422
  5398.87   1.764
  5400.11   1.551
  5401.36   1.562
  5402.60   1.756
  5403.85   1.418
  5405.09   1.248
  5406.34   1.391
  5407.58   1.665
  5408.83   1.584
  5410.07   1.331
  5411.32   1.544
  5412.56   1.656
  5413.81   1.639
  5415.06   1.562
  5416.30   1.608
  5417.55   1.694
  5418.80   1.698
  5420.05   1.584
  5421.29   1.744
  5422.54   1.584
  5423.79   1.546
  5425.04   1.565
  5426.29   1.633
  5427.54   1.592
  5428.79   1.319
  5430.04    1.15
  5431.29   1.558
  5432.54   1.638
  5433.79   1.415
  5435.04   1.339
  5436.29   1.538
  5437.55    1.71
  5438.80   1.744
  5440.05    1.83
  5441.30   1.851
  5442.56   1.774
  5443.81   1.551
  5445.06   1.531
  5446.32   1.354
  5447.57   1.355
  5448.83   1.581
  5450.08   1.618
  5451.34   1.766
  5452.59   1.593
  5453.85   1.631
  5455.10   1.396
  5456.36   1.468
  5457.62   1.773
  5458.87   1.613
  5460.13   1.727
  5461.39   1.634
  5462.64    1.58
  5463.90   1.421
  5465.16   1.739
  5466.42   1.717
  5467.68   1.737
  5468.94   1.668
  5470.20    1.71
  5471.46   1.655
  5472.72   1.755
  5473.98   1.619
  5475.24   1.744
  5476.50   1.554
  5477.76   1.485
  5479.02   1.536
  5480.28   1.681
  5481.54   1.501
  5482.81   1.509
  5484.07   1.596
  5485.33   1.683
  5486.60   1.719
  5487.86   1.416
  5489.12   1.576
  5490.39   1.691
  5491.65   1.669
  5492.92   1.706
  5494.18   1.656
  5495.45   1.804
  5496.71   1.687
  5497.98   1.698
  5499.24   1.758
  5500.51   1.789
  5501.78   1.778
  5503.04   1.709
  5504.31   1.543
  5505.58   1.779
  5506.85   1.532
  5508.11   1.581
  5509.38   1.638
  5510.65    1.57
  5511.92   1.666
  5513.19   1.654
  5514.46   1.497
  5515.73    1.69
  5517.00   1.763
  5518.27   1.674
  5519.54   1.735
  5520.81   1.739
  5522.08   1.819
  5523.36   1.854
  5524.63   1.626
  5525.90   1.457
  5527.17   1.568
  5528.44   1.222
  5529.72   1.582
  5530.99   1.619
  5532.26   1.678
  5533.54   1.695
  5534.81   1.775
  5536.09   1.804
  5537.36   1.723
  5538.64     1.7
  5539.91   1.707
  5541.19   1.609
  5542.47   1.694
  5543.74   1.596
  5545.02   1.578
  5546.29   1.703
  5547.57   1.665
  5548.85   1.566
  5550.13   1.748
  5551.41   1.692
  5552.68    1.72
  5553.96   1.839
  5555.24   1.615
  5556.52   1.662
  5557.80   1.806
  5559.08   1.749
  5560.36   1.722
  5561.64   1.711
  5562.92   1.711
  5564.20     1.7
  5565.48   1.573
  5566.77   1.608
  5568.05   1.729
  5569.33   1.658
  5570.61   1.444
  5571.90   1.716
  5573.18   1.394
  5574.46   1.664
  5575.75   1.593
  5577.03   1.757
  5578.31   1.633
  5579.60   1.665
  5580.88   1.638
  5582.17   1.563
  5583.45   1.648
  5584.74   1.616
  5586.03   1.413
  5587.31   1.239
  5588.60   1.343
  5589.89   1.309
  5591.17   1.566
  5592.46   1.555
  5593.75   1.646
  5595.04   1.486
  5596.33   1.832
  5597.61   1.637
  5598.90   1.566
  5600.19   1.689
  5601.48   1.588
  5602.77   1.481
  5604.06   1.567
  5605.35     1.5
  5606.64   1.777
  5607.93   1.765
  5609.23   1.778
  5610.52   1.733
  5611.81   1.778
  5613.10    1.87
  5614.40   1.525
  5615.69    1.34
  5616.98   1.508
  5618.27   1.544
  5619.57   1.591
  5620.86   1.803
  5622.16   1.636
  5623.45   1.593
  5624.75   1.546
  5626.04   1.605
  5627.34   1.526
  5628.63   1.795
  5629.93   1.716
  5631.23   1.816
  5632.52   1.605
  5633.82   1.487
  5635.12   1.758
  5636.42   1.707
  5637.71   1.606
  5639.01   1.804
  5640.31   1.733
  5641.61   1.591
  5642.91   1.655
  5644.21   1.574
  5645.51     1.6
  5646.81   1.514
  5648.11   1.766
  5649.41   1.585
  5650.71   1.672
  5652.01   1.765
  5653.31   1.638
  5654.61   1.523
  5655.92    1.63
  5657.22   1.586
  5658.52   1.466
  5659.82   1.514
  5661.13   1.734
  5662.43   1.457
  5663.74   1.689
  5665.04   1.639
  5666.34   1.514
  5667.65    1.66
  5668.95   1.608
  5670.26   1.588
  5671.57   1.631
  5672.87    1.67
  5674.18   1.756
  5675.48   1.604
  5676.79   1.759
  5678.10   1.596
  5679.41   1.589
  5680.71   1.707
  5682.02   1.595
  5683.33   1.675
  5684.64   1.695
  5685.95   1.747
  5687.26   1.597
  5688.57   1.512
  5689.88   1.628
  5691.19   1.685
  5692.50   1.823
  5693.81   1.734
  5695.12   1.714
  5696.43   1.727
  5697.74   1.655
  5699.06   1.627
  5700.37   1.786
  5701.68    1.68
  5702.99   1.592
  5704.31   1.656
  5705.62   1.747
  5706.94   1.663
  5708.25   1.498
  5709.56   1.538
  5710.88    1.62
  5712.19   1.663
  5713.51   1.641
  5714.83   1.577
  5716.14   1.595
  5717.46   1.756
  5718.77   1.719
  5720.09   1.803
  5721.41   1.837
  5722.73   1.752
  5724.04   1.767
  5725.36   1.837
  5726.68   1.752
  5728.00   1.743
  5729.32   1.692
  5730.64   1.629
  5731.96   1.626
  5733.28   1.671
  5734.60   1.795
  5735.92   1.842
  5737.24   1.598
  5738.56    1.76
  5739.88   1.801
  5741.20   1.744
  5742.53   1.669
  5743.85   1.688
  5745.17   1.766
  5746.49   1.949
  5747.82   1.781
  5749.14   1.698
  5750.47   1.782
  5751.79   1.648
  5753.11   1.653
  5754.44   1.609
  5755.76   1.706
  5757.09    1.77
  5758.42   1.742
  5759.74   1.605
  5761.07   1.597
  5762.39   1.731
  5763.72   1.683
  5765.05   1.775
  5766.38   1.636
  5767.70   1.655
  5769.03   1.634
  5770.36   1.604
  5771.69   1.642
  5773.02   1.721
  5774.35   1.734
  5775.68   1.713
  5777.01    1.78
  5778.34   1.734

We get 0.08 mag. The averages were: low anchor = 1.6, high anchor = 1.7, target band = 1.54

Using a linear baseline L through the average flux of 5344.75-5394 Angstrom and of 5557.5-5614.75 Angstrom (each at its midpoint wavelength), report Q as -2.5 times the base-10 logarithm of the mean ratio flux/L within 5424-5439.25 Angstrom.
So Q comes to 0.08 mag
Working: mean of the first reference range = 1.63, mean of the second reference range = 1.62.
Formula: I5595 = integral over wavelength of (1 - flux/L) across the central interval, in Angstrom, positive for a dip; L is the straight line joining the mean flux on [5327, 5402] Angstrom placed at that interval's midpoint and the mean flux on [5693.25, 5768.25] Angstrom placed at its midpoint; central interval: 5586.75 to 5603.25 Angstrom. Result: 1.3 Angstrom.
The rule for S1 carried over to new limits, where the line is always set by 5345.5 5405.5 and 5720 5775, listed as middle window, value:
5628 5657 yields 0.02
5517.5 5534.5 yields 0.01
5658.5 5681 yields 0.05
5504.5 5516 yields 0.02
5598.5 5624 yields 0.03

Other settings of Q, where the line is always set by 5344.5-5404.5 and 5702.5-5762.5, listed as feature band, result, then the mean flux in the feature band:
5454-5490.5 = 0.02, 1.62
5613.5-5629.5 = 0.06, 1.59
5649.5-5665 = 0.05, 1.61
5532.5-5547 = -0.02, 1.69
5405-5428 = 0.03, 1.58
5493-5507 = -0.04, 1.71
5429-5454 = 0.04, 1.57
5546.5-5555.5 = -0.02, 1.7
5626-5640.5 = 0.00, 1.68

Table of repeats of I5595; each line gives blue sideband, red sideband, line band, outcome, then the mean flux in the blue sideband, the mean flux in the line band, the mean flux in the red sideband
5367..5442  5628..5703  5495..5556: -1.98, 1.59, 1.67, 1.65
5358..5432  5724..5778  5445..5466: 0.39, 1.59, 1.58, 1.71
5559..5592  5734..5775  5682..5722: 0.07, 1.59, 1.67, 1.71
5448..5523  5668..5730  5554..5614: 1.30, 1.65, 1.63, 1.68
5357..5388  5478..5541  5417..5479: 1.65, 1.63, 1.6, 1.65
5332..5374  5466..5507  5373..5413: 0.55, 1.61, 1.6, 1.66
